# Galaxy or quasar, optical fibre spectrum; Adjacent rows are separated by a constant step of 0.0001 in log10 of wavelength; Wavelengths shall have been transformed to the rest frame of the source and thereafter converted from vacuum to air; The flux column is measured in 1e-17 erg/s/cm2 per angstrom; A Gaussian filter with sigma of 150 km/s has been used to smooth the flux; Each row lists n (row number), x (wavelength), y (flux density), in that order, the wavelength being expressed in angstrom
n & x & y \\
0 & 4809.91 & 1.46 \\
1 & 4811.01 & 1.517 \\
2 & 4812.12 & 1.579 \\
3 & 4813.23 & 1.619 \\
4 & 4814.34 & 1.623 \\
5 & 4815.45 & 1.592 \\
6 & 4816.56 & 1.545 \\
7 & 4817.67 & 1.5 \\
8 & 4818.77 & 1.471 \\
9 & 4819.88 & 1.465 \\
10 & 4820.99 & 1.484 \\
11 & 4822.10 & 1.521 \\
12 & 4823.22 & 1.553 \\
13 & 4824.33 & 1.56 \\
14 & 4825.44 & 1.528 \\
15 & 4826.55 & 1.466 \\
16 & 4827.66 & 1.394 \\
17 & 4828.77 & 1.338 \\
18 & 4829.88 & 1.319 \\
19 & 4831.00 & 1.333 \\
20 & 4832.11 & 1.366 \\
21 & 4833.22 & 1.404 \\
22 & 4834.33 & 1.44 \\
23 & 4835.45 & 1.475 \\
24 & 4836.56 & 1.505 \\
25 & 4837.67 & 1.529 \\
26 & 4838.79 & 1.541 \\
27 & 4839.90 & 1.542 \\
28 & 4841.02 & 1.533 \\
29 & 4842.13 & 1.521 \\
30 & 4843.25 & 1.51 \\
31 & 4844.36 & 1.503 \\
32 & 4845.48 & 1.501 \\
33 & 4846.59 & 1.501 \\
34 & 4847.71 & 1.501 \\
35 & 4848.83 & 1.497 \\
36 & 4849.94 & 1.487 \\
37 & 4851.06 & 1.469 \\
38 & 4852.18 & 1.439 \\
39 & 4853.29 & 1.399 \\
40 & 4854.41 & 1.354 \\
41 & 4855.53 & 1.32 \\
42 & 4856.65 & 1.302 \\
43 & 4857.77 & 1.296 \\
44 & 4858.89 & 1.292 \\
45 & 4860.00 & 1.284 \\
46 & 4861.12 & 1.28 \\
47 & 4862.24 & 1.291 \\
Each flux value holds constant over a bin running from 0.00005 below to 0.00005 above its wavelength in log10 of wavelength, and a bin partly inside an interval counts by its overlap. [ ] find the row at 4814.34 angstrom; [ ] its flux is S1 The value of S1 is 1.623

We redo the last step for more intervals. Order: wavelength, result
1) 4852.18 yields 1.439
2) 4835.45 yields 1.475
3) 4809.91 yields 1.46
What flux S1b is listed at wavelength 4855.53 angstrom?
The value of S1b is 1.32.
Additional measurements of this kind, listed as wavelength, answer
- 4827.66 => 1.394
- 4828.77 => 1.338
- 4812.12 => 1.579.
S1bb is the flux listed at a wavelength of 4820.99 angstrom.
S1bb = 1.484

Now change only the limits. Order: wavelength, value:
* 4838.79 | 1.541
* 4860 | 1.284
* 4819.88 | 1.465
